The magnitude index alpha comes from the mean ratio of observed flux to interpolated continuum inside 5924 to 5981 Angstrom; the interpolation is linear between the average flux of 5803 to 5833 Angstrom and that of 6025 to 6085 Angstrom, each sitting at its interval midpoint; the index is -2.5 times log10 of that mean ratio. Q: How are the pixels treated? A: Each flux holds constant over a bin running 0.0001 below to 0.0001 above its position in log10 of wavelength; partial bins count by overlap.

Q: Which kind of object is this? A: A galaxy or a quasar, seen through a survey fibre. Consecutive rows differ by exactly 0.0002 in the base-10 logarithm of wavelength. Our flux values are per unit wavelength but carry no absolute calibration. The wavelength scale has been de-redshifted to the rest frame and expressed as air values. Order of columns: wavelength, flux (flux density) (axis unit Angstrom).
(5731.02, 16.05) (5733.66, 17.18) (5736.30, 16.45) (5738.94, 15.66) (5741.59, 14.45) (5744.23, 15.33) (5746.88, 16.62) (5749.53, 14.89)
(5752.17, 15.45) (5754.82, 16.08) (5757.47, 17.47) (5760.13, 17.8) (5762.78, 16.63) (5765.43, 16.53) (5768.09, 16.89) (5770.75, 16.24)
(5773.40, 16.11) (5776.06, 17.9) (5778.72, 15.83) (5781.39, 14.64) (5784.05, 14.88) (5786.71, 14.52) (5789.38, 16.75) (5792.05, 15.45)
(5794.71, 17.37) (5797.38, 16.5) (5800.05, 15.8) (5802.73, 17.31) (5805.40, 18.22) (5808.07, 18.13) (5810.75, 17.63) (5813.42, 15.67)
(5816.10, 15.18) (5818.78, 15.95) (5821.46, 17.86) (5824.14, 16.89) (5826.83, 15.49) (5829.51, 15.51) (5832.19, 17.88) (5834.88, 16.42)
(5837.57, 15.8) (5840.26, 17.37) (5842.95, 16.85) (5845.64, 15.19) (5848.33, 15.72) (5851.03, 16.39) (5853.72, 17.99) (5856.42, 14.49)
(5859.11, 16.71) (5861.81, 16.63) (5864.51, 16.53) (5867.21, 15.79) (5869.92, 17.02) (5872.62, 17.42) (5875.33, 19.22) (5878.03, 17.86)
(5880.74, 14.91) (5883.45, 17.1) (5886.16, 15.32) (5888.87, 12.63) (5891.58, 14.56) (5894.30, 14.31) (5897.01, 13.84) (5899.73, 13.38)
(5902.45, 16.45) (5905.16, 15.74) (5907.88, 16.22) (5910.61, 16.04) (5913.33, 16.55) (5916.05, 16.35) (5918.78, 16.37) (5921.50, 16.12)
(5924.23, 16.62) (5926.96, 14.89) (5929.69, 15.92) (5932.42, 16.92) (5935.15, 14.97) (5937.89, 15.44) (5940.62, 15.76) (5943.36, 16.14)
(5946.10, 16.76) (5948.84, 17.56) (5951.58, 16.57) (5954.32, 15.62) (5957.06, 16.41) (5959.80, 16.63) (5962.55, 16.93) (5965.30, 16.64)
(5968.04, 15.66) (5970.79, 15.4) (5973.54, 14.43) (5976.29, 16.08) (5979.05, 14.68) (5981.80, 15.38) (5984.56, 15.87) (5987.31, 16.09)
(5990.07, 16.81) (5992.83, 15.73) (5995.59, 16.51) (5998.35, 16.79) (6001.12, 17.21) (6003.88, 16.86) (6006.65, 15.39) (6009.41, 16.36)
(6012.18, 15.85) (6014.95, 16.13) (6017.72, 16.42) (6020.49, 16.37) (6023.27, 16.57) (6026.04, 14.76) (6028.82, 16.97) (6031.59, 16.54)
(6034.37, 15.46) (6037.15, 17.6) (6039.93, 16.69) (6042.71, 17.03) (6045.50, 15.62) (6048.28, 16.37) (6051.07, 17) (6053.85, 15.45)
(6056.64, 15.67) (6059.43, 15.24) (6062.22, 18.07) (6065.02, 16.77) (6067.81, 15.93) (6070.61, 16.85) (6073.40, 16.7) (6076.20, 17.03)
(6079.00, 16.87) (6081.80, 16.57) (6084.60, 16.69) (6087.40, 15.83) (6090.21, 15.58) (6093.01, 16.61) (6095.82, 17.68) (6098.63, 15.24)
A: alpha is 0.041 mag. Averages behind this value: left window 16.8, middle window 16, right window 16.5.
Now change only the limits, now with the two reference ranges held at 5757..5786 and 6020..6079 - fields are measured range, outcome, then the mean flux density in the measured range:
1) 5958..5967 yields -0.018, 16.7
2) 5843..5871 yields 0.008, 16.3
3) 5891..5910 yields 0.098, 15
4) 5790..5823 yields -0.025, 16.8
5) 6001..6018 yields 0.011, 16.2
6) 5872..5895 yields 0.032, 15.9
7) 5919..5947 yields 0.030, 16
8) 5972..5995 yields 0.051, 15.7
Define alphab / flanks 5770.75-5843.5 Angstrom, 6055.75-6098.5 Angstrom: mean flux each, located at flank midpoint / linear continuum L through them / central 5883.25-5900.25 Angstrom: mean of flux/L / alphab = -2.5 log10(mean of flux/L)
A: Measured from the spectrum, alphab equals 0.15 mag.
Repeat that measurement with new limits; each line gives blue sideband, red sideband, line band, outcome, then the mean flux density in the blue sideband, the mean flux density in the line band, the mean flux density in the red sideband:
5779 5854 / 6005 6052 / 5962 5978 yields 0.04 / 16.4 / 15.8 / 16.3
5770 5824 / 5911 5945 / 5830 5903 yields 0.01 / 16.4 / 16.1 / 16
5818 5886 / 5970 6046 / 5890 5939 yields 0.06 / 16.6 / 15.6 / 16.1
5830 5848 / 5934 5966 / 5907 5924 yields 0.00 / 16.5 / 16.3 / 16.3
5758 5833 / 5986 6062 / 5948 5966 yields -0.02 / 16.5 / 16.6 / 16.3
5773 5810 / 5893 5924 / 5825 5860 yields -0.02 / 16.4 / 16.3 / 15.6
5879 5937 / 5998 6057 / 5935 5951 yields -0.03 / 15.5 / 16.2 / 16.3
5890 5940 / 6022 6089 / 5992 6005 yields -0.04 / 15.6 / 16.7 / 16.4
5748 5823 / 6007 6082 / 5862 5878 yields -0.05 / 16.4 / 17.2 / 16.4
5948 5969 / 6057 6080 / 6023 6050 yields 0.02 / 16.5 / 16.4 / 16.6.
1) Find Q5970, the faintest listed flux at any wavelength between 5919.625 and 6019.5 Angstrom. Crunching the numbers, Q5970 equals 14.43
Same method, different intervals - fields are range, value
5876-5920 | 12.63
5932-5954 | 14.97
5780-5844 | 14.52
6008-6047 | 14.76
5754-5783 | 14.64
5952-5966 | 15.62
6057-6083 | 15.24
